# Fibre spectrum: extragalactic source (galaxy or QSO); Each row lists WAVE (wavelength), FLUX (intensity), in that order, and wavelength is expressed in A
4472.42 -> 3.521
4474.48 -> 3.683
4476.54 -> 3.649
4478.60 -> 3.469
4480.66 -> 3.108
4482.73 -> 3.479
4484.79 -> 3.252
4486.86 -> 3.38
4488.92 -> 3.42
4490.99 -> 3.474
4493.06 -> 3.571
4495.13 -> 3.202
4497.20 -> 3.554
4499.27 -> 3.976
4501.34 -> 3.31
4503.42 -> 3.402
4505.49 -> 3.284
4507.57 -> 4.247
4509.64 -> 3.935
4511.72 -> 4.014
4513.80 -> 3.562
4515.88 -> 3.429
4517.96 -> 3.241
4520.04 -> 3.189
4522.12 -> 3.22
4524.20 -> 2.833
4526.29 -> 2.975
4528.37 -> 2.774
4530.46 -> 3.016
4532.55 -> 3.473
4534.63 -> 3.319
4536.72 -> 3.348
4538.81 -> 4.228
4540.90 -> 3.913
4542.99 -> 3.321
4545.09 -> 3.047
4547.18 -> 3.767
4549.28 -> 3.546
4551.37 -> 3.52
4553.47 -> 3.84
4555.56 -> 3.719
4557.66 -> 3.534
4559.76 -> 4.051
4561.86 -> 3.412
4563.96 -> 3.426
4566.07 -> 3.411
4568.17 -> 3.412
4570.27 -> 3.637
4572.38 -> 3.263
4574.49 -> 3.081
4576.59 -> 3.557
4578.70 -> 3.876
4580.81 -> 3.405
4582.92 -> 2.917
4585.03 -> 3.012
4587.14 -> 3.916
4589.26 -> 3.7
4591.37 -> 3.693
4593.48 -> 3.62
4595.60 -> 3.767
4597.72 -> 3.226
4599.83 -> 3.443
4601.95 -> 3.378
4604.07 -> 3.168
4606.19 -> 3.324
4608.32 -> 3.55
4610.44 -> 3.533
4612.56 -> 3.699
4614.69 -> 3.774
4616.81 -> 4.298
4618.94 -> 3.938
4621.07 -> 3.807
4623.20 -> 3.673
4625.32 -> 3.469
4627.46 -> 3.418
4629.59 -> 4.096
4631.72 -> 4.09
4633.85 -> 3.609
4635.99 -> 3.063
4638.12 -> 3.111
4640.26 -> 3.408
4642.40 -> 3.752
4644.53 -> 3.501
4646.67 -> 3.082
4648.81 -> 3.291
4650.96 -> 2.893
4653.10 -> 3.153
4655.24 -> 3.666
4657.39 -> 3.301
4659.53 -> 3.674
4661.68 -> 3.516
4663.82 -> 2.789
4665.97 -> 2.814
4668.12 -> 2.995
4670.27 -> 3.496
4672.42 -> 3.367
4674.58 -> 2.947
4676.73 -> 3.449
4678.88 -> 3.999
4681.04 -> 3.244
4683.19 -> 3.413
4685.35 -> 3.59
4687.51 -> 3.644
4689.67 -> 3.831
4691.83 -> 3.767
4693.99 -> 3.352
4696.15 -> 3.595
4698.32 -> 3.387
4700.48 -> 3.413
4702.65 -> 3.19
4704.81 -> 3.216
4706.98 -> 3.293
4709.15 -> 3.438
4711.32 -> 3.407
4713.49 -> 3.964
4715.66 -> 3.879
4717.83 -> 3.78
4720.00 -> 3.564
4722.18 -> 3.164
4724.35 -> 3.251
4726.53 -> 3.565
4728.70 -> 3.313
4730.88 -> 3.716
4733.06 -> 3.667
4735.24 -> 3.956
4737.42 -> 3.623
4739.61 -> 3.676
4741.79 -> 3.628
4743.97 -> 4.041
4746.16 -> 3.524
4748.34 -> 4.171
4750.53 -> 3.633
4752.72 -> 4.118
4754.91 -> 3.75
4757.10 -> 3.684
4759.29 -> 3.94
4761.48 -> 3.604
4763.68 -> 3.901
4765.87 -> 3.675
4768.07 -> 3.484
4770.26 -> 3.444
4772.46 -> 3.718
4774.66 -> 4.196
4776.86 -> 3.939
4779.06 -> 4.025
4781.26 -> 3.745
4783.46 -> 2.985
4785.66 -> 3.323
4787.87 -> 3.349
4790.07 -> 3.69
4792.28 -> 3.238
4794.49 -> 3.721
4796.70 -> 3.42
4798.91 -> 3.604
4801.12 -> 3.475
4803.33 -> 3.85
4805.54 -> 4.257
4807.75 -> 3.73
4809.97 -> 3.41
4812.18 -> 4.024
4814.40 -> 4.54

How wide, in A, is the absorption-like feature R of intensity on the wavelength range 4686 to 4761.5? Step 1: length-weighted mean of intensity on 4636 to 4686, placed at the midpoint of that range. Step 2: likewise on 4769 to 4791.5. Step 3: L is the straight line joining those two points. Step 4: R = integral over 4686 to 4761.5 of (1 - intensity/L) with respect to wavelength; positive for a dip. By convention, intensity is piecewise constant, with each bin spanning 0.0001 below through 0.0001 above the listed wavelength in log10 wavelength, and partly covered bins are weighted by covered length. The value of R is -3.0 A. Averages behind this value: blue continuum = 3.32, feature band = 3.62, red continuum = 3.64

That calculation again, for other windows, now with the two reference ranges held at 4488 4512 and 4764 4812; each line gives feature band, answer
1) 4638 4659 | 1.7 A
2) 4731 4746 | -0.5 A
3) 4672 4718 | 1.6 A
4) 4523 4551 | 2.0 A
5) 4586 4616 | 0.5 A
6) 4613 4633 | -1.2 A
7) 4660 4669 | 1.4 A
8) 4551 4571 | 0.1 A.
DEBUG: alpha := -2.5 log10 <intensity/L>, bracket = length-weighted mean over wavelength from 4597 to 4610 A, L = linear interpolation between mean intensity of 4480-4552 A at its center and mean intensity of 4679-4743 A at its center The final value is 0.040 mag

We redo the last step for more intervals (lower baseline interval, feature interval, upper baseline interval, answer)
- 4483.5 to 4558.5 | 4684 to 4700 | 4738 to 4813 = 0.013 mag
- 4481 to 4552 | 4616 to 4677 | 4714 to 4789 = 0.044 mag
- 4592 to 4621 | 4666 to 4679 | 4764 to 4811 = 0.104 mag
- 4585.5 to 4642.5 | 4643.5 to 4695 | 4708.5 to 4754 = 0.084 mag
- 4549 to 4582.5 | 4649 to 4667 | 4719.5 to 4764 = 0.122 mag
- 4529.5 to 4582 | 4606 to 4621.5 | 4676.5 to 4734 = -0.070 mag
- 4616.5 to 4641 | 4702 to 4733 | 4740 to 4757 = 0.085 mag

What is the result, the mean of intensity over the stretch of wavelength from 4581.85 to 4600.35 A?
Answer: 3.48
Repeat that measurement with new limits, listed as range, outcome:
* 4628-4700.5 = 3.42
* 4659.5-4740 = 3.47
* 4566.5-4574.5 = 3.39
